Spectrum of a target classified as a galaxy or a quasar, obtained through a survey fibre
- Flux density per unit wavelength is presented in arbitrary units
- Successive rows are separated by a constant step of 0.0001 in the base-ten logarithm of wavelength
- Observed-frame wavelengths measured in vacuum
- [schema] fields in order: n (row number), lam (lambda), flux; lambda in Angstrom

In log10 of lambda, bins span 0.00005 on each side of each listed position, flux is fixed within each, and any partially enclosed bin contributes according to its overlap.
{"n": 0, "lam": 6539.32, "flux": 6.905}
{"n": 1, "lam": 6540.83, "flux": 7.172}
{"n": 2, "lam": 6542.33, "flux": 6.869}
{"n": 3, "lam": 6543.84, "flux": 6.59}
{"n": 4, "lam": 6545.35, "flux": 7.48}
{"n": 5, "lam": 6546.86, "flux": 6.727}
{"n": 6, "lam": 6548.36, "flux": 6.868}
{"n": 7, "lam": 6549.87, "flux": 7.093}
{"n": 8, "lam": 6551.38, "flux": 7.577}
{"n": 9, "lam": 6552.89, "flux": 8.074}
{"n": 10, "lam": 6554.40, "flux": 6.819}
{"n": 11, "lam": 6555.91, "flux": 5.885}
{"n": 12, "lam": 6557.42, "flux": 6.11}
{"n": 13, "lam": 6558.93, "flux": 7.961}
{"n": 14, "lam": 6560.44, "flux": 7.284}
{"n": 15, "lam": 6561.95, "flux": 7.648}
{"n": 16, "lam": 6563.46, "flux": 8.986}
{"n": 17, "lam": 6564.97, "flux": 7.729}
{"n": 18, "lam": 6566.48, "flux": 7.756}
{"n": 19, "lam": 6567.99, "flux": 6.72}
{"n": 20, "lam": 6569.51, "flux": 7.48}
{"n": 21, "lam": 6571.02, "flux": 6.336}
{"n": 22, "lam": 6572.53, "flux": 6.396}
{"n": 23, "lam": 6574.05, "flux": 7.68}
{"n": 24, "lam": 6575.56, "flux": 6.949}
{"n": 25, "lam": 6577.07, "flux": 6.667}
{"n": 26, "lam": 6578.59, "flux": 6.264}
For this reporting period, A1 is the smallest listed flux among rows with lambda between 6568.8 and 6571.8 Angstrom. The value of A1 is 6.336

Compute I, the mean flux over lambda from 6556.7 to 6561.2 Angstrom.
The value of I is 7.13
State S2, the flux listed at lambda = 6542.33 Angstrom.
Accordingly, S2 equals 6.869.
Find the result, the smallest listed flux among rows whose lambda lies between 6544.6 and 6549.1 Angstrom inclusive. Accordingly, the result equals 6.727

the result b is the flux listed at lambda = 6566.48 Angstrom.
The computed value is 7.756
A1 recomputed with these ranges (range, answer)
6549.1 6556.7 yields 5.885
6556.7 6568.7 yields 6.11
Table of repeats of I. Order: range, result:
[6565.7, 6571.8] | 7.08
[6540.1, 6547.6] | 6.96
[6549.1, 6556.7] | 7.08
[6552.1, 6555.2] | 7.42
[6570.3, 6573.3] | 6.36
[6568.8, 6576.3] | 6.97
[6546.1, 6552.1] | 7.07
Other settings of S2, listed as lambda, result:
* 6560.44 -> 7.284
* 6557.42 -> 6.11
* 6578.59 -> 6.264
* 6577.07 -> 6.667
